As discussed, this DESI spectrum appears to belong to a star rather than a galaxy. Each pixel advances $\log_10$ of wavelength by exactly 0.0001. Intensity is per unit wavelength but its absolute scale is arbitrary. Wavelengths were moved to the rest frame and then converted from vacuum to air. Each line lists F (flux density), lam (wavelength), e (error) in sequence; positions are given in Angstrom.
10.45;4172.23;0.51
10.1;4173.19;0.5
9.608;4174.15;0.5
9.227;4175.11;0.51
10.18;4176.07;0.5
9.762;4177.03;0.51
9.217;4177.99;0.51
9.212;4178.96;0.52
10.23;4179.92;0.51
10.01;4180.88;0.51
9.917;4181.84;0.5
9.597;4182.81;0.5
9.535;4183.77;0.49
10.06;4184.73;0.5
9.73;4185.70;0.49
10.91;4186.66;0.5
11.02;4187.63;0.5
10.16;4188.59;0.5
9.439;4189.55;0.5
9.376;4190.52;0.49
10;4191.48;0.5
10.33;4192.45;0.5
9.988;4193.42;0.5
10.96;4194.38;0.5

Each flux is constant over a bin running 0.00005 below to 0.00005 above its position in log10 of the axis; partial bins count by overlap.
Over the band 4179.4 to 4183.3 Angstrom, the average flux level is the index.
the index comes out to 9.94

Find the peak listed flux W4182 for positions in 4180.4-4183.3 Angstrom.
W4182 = 10.01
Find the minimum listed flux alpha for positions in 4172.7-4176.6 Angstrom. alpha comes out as 9.227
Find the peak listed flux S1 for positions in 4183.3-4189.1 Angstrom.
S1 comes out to 11.02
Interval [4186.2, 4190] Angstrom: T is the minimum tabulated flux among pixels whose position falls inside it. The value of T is 9.439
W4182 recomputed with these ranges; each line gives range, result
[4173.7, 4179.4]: 10.18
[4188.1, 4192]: 10.16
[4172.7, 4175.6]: 10.1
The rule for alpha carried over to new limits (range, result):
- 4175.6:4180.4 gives 9.212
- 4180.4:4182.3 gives 9.917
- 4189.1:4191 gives 9.376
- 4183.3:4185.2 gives 9.535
